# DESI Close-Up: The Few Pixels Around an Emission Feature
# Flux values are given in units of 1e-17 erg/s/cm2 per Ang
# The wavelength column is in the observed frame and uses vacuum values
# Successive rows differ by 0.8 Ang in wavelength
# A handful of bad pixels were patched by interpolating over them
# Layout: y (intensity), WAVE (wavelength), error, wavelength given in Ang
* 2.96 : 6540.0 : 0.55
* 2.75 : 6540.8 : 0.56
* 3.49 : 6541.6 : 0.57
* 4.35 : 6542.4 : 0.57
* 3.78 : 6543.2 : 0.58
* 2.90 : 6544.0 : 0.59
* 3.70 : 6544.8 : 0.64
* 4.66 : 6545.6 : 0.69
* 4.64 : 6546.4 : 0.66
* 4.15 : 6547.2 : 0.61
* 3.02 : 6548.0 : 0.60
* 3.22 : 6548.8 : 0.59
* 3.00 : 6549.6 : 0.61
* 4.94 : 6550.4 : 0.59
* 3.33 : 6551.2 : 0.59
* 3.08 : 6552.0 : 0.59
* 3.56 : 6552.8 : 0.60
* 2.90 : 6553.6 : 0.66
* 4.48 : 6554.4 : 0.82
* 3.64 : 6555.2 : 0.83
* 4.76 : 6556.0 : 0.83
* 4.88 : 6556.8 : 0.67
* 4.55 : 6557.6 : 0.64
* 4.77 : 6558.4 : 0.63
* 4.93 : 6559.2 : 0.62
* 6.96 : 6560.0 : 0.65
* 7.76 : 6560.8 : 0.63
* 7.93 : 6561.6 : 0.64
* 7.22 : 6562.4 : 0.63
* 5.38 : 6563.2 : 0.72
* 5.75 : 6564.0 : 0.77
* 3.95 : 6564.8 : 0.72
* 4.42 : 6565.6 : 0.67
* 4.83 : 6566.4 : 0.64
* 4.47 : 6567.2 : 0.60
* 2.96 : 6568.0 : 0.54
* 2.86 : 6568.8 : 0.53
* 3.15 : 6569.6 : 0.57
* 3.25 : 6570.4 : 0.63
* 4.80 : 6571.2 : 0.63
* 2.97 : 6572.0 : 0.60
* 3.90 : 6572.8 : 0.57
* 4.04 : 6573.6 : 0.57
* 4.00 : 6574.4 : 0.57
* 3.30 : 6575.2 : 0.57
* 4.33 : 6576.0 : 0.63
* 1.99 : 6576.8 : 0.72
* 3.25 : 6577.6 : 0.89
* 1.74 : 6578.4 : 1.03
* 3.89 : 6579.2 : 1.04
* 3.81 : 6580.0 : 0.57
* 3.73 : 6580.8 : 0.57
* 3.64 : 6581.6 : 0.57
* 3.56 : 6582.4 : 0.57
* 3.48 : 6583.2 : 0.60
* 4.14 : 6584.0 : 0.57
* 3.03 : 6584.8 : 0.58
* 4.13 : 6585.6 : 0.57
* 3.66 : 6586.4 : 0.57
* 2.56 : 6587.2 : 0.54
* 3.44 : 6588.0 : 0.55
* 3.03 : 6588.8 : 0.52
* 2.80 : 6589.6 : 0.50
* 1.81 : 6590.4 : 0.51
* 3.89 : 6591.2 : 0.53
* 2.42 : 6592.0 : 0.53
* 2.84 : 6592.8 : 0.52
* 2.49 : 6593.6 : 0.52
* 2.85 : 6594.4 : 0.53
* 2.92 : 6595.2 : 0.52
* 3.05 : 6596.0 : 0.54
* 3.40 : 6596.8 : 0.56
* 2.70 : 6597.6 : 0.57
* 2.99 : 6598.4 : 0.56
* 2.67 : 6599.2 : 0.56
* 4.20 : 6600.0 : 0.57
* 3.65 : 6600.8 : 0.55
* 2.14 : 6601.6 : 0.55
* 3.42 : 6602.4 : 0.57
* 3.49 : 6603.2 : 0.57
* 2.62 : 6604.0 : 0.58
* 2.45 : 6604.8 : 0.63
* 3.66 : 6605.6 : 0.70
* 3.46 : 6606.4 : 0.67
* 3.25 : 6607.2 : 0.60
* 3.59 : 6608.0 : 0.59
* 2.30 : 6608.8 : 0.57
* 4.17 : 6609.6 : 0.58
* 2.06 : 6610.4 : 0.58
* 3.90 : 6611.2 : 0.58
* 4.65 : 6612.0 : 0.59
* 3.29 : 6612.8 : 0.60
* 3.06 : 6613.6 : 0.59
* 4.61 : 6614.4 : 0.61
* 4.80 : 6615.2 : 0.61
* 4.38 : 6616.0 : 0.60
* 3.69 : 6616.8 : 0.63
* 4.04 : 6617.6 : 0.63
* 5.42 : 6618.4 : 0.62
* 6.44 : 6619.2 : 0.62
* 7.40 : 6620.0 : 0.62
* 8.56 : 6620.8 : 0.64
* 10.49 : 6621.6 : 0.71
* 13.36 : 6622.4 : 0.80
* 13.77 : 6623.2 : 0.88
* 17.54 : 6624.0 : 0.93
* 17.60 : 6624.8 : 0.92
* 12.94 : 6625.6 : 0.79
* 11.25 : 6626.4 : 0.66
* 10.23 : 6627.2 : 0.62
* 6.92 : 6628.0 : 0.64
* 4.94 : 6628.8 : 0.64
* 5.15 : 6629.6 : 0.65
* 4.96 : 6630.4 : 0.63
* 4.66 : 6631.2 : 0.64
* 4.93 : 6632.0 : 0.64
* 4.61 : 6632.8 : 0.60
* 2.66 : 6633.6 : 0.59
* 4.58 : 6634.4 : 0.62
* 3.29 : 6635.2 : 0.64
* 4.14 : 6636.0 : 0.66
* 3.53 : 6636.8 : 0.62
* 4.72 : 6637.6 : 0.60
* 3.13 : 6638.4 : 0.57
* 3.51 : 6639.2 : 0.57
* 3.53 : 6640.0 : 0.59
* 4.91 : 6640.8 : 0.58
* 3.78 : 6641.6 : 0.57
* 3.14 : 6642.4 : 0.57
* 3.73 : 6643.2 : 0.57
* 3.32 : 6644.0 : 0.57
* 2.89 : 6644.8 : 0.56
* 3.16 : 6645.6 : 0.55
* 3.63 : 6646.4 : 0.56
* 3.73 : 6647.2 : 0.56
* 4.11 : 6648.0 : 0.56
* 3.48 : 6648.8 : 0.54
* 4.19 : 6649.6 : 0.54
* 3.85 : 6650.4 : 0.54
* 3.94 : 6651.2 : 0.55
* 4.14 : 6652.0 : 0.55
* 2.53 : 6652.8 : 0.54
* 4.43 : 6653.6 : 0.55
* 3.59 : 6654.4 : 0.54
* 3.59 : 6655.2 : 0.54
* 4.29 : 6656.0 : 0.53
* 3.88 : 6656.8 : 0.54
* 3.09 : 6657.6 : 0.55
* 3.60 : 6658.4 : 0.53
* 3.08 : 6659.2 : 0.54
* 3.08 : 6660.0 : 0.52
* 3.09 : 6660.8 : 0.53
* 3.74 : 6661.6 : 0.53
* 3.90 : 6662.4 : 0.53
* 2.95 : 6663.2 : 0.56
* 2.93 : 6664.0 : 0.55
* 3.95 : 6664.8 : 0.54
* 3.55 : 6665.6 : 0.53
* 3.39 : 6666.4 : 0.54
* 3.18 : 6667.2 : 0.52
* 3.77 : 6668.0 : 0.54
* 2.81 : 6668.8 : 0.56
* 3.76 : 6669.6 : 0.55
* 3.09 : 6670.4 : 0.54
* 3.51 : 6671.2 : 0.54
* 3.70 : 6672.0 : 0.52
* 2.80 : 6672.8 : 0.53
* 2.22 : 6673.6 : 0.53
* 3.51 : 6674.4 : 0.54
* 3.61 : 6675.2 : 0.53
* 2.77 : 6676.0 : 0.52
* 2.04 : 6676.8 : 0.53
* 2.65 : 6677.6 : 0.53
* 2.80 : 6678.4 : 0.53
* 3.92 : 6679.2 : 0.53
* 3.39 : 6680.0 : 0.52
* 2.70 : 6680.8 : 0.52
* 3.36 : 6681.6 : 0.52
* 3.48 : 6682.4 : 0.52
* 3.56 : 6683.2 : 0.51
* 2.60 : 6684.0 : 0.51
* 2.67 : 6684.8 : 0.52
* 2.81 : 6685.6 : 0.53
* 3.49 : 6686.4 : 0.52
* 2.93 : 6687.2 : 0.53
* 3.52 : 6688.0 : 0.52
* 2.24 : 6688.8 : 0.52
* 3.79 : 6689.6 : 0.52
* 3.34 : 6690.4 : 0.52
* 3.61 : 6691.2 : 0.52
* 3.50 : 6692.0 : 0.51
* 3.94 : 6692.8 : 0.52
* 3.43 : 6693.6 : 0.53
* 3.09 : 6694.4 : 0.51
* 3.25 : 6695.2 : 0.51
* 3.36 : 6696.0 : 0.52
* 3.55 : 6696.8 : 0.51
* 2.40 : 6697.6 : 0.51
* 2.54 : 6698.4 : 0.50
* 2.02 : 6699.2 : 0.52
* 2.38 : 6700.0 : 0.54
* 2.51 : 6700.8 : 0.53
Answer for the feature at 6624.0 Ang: [O III] 5007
